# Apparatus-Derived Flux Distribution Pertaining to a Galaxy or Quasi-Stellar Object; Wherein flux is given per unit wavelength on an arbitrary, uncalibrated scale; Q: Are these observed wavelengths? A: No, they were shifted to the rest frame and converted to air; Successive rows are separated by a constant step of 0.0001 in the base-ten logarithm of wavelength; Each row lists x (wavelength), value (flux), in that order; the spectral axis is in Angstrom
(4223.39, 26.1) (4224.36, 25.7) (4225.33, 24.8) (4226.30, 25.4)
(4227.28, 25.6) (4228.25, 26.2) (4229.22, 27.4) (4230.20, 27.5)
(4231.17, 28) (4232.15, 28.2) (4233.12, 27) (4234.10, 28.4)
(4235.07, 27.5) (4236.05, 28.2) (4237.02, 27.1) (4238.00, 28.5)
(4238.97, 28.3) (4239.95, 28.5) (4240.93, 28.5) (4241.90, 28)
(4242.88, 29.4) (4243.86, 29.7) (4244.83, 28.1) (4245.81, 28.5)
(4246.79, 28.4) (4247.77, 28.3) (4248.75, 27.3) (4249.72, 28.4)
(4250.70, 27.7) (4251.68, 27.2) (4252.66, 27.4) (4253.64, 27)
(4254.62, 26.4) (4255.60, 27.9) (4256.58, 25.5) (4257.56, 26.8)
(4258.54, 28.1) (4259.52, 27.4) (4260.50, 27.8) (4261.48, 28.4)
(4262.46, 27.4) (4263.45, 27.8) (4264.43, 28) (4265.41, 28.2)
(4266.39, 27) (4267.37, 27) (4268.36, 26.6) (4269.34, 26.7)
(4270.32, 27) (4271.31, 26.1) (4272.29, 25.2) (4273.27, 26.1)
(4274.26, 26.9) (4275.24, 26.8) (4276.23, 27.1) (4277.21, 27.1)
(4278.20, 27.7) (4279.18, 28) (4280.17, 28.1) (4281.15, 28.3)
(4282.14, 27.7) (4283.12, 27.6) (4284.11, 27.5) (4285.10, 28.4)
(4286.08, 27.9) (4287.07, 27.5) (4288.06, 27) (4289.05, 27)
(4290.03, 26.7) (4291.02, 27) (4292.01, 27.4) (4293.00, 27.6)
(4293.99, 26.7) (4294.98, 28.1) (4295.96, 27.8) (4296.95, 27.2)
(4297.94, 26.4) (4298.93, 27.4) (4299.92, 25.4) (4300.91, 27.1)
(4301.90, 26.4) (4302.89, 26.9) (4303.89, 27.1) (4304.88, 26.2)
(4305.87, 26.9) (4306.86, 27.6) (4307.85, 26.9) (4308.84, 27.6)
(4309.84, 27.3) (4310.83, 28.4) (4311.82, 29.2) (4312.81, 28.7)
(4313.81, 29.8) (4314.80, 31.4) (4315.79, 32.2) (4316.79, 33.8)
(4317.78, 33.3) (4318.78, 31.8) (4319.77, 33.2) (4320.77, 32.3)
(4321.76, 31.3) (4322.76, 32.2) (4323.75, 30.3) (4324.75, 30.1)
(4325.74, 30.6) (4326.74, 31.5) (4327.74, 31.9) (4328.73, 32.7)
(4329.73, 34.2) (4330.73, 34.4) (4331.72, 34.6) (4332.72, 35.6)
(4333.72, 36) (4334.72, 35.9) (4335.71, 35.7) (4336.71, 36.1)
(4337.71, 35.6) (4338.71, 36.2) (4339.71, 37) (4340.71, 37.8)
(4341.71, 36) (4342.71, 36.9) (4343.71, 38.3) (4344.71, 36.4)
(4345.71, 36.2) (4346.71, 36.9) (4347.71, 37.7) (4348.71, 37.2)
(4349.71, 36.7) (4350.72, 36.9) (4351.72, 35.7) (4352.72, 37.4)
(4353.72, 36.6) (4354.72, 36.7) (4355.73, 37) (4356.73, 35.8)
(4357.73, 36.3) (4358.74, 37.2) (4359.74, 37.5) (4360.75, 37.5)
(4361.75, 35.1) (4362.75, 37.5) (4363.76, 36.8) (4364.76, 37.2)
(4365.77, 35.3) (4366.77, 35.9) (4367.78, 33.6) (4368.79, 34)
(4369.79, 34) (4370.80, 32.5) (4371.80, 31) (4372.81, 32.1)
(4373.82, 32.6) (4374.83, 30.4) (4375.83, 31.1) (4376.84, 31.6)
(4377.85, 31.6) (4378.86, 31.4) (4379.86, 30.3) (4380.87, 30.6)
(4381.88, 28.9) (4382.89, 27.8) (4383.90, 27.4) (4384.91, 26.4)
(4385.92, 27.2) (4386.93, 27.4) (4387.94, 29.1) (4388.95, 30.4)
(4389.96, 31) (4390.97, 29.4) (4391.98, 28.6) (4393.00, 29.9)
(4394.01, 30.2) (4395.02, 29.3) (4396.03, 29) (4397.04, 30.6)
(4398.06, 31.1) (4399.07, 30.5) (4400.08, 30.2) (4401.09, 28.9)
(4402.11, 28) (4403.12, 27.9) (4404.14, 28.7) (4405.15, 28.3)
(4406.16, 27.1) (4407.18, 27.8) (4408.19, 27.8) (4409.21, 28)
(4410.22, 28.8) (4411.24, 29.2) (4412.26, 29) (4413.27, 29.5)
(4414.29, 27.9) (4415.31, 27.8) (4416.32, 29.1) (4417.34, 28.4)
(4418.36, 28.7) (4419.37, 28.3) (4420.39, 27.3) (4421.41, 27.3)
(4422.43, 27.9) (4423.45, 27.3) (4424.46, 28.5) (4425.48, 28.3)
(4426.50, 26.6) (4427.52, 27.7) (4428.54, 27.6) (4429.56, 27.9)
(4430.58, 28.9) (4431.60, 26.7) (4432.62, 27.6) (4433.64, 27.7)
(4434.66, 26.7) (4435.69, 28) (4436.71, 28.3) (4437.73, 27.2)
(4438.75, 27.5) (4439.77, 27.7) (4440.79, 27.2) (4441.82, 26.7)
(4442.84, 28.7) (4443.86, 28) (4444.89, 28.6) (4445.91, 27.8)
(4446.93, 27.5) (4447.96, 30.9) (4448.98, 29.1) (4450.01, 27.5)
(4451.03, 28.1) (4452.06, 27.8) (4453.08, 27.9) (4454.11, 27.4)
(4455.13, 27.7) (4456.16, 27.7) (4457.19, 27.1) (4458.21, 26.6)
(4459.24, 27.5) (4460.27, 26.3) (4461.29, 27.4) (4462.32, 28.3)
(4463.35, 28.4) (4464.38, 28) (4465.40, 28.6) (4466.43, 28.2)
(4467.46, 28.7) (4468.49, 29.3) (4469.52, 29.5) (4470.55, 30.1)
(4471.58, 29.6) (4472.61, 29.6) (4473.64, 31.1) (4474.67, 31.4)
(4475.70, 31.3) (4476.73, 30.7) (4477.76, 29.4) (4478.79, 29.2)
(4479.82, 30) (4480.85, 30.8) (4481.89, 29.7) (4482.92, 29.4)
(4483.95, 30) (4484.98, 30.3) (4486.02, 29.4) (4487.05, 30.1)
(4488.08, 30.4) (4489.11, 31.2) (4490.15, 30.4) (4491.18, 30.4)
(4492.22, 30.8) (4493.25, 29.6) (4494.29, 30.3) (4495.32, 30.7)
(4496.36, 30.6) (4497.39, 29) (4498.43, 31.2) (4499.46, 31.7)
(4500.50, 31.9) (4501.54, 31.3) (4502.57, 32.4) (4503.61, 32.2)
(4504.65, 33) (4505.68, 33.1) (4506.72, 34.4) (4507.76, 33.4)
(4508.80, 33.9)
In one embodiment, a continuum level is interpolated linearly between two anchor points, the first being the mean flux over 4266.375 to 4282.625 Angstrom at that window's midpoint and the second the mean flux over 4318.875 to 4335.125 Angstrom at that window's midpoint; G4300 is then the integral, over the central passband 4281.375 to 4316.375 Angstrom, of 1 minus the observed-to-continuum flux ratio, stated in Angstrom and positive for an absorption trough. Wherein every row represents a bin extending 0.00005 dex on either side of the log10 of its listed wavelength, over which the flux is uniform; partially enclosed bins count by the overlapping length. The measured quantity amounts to 2.4 Angstrom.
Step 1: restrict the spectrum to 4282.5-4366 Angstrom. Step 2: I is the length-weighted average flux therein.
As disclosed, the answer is 32.2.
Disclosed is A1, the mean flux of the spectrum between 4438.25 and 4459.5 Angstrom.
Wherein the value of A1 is 27.9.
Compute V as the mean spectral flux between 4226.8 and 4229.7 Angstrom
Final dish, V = 26.5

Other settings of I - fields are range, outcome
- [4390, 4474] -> 28.3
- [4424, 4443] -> 27.6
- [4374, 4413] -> 29.3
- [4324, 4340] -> 34.2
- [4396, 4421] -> 28.7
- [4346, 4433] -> 31.1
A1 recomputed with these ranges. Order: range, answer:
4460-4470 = 28.3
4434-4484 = 28.6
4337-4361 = 36.8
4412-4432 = 28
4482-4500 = 30.3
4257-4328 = 28.2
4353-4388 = 33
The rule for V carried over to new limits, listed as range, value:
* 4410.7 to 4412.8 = 29.1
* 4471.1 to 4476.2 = 30.6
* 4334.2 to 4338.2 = 35.9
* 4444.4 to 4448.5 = 28.7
